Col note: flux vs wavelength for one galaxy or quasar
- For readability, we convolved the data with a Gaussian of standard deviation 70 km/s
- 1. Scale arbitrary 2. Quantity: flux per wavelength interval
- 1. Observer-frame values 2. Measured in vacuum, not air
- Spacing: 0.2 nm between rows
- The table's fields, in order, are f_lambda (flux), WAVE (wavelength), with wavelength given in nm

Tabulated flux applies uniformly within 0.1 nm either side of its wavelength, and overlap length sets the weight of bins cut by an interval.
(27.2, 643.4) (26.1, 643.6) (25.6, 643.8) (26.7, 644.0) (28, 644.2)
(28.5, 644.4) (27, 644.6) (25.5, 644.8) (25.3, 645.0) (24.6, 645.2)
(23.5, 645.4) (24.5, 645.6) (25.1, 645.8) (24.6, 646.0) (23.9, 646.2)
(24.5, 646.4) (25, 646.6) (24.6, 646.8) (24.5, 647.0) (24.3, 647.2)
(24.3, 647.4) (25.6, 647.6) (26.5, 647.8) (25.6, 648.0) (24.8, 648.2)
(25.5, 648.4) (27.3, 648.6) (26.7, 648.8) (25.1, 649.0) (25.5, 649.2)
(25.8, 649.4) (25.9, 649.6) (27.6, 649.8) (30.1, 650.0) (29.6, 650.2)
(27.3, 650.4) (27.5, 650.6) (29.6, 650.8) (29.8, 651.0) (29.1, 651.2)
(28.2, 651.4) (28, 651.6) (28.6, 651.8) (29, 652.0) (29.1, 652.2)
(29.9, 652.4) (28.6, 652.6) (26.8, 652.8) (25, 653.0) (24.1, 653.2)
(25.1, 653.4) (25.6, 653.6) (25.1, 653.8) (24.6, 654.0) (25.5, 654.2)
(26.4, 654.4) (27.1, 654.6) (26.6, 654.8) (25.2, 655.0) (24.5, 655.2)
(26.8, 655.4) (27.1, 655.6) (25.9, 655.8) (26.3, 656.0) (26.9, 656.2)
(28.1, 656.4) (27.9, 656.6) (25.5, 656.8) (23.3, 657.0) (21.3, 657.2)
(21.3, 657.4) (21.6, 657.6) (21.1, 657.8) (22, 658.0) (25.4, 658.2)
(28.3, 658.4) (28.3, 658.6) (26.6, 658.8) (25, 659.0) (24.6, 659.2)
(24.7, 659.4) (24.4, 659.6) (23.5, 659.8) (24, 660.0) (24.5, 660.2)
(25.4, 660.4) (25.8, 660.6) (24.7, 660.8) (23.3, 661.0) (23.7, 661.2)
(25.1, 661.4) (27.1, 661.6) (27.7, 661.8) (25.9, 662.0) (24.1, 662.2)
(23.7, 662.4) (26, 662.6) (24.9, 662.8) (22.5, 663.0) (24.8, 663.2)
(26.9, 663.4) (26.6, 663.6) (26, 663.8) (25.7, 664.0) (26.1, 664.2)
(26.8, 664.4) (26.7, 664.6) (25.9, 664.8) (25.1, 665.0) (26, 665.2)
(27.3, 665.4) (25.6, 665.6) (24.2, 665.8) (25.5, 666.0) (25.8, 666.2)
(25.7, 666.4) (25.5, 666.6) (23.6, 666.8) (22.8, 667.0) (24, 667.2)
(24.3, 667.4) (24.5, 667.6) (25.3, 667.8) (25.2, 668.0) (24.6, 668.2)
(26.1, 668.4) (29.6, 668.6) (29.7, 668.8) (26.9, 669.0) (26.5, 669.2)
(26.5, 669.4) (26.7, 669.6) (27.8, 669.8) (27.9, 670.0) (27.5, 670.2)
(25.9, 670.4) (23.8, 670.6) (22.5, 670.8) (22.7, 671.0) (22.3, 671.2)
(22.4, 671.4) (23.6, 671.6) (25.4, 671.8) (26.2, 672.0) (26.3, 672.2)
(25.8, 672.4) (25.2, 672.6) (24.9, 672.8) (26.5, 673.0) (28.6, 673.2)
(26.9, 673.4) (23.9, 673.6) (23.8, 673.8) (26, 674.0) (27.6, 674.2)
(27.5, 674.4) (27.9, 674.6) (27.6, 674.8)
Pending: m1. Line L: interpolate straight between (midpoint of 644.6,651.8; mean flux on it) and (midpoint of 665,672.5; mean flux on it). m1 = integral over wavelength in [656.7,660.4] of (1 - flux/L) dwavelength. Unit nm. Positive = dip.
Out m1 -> 0.23 nm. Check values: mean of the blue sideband 26.2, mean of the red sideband 25.5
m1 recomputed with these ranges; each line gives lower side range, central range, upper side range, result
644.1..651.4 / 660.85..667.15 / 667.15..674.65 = 0.13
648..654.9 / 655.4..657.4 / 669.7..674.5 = 0.08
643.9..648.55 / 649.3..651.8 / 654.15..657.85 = -0.29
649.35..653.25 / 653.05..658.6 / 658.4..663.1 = 0.30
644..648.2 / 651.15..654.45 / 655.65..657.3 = -0.18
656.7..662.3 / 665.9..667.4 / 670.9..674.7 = 0.02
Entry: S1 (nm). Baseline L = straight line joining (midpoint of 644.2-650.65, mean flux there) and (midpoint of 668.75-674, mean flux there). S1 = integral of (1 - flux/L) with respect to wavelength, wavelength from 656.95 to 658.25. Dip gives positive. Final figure 0.18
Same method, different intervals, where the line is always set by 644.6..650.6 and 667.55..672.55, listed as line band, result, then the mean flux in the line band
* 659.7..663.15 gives 0.12 nm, 24.8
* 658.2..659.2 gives -0.04 nm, 26.6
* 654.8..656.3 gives -0.03 nm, 26.1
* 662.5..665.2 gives 0.00 nm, 25.7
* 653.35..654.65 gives 0.00 nm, 25.6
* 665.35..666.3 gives 0.00 nm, 25.6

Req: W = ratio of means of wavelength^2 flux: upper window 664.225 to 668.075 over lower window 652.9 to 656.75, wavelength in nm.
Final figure 1.01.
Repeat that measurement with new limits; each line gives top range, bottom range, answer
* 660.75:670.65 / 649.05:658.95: 1.01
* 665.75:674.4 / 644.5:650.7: 1.06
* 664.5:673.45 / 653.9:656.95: 1.02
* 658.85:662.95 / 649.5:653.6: 0.92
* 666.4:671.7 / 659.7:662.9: 1.04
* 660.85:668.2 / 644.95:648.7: 1.07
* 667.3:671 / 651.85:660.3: 1.06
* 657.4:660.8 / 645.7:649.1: 1.01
